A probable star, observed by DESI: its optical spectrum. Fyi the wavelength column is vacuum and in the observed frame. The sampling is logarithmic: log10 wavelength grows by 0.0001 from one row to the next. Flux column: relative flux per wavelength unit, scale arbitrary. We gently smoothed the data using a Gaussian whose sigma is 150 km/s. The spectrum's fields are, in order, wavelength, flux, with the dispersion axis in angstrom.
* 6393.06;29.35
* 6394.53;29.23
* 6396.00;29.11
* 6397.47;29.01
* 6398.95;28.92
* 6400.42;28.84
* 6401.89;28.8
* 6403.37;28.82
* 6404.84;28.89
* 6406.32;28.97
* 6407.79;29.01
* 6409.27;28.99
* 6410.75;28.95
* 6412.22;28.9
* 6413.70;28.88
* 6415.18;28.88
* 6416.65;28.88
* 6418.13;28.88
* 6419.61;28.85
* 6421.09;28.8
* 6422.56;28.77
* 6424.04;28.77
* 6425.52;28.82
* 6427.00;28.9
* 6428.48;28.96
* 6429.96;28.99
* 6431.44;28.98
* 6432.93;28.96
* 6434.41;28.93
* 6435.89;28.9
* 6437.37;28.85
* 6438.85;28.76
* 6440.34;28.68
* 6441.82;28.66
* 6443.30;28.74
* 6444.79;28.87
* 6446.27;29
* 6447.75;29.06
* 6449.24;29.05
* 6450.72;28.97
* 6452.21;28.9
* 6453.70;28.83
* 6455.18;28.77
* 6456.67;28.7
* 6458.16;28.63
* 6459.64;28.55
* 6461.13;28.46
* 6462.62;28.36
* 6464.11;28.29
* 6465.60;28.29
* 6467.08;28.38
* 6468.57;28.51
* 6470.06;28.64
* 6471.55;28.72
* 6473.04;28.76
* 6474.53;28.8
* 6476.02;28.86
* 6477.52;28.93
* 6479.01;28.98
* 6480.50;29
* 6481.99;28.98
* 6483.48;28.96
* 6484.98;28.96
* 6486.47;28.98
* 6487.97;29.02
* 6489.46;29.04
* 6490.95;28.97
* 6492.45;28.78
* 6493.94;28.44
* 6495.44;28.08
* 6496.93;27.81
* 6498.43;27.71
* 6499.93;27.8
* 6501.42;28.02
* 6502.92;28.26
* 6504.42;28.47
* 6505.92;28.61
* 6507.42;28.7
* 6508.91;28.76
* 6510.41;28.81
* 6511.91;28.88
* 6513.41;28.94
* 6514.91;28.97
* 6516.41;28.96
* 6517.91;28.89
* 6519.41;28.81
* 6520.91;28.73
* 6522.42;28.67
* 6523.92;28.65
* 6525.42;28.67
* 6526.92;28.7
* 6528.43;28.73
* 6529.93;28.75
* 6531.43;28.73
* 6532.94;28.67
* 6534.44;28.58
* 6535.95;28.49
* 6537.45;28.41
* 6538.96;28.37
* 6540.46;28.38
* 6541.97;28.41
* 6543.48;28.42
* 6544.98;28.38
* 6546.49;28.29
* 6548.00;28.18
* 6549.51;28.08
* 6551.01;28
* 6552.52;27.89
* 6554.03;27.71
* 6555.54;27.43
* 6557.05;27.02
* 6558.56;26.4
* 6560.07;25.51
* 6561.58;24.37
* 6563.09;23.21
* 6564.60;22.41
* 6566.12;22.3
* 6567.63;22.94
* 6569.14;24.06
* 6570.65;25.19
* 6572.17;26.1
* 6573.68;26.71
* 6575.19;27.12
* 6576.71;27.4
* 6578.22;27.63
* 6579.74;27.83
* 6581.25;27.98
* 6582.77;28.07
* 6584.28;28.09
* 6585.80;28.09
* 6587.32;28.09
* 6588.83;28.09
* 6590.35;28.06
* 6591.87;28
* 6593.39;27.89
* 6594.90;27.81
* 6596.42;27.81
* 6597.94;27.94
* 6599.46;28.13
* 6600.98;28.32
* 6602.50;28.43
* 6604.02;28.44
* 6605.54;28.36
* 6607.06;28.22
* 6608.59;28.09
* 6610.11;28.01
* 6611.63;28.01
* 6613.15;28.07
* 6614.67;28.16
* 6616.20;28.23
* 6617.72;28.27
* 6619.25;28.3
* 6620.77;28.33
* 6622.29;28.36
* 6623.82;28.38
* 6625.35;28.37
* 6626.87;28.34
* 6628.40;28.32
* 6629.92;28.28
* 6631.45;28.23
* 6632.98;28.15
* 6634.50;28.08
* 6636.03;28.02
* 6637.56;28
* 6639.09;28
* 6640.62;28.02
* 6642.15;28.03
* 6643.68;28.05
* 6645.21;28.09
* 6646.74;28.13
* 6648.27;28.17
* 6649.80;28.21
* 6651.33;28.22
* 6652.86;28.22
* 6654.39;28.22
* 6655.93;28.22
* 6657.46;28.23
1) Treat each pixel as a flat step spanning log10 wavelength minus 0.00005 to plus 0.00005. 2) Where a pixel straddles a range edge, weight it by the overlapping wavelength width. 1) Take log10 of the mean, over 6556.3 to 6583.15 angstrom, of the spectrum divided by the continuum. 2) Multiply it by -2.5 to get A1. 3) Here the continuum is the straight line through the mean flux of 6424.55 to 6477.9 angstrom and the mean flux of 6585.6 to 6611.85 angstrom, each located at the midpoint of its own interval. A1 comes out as 0.10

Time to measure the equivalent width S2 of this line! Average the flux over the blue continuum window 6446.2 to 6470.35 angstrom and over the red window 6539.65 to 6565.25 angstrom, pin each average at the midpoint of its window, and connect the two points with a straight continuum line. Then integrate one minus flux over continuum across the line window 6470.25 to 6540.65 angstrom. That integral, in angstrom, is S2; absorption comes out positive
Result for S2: -2.2 angstrom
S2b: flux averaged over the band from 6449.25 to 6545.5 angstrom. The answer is 28.6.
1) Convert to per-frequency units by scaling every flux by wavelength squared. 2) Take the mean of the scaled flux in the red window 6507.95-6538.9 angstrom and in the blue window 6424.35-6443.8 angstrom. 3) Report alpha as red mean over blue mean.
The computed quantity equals 1.0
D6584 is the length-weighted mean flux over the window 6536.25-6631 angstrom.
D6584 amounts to 27.5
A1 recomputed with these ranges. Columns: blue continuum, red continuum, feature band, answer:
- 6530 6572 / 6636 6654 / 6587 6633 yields -0.02 mag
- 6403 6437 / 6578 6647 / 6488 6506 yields 0.01 mag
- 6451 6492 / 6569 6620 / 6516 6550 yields -0.01 mag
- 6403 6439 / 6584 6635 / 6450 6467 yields 0.01 mag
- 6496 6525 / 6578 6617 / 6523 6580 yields 0.05 mag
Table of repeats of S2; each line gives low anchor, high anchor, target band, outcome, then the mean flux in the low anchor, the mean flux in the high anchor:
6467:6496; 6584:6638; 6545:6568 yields 1.9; 28.8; 28.2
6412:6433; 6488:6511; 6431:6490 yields -0.3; 28.9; 28.4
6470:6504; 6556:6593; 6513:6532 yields -0.8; 28.6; 26.3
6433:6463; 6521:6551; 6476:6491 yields -0.2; 28.8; 28.5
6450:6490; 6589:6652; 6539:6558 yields 0.3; 28.7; 28.2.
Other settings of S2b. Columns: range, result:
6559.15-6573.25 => 24.1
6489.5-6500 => 28.3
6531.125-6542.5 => 28.5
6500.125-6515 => 28.6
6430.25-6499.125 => 28.7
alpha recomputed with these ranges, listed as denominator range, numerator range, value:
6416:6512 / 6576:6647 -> 1.02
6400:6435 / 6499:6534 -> 1.02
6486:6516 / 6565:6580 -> 0.92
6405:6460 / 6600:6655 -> 1.04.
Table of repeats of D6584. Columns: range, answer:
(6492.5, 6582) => 27.6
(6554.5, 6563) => 26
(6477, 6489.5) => 29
